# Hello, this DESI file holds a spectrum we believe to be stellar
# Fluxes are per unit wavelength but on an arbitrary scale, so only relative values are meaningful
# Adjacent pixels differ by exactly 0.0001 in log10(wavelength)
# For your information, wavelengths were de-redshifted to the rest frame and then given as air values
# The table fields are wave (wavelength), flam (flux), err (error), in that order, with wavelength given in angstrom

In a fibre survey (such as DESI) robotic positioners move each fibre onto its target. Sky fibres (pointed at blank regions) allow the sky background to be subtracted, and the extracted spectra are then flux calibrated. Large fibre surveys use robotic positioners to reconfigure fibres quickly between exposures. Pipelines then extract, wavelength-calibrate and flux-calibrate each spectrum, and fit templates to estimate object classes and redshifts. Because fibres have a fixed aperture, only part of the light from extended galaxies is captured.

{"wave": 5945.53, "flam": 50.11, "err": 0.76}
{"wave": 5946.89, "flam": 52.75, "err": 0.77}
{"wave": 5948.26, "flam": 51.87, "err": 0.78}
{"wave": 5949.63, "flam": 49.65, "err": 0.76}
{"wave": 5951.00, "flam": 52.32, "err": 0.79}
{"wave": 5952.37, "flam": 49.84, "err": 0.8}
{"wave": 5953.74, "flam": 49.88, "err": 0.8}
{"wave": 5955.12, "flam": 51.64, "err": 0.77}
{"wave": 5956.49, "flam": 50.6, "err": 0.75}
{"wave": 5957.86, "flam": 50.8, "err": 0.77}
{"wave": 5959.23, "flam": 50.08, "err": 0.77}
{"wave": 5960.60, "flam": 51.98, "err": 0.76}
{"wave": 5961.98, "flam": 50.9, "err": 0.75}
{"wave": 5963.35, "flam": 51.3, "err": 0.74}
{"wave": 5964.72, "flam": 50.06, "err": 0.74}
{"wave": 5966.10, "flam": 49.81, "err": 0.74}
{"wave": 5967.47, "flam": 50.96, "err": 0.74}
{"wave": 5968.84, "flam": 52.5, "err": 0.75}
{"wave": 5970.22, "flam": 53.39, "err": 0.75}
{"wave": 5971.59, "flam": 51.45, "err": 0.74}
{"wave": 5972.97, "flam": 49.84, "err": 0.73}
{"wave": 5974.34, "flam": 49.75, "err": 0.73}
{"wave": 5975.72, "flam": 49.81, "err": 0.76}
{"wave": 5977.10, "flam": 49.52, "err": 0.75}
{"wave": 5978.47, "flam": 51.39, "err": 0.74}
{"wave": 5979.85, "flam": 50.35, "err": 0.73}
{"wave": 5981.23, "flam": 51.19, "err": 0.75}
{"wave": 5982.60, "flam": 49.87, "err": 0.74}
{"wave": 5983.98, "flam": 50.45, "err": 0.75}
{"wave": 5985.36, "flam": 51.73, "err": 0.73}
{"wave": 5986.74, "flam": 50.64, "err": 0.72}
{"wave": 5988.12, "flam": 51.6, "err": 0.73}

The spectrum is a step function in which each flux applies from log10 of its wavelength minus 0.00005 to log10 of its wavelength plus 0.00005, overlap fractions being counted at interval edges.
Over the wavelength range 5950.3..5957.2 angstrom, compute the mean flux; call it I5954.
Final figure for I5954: 50.8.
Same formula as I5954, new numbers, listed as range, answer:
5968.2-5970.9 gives 52.8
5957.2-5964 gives 51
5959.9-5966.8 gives 50.8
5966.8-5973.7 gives 51.6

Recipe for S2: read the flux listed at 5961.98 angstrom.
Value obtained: 50.9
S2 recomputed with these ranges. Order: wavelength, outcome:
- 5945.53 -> 50.11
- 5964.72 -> 50.06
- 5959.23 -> 50.08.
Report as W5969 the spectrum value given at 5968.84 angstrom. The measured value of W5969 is 52.5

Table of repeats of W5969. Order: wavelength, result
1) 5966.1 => 49.81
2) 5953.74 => 49.88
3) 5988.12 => 51.6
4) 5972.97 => 49.84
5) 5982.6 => 49.87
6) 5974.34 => 49.75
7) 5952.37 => 49.84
